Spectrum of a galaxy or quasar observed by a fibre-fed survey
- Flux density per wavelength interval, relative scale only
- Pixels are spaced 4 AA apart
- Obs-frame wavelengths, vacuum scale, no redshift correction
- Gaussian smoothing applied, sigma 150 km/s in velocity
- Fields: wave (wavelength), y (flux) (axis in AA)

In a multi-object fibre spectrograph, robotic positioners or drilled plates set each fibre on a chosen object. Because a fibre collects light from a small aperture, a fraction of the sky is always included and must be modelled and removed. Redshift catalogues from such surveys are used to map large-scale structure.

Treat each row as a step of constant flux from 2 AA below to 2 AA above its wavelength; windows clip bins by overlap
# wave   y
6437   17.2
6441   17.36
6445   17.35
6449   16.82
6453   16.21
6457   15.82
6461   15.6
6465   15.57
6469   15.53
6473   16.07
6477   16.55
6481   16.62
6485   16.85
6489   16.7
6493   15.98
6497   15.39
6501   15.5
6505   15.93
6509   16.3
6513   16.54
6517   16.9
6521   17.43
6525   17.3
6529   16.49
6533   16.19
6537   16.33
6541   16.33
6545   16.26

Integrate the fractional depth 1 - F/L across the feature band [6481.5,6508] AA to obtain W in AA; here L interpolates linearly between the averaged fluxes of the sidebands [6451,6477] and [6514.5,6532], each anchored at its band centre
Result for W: 0.5 AA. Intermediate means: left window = 15.9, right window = 17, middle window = 16.1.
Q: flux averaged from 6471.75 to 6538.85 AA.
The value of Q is 16.4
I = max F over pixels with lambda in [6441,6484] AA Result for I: 17.36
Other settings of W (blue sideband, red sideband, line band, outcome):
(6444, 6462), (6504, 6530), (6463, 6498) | 0.7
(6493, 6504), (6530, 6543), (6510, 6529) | -1.1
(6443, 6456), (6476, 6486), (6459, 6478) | 1.0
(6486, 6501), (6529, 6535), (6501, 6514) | 0.0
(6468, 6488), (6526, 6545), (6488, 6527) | 0.0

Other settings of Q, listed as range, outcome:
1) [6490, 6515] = 16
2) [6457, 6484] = 16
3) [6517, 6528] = 17.2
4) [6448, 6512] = 16.1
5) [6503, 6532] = 16.7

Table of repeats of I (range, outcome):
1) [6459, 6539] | 17.43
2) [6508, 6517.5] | 16.9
